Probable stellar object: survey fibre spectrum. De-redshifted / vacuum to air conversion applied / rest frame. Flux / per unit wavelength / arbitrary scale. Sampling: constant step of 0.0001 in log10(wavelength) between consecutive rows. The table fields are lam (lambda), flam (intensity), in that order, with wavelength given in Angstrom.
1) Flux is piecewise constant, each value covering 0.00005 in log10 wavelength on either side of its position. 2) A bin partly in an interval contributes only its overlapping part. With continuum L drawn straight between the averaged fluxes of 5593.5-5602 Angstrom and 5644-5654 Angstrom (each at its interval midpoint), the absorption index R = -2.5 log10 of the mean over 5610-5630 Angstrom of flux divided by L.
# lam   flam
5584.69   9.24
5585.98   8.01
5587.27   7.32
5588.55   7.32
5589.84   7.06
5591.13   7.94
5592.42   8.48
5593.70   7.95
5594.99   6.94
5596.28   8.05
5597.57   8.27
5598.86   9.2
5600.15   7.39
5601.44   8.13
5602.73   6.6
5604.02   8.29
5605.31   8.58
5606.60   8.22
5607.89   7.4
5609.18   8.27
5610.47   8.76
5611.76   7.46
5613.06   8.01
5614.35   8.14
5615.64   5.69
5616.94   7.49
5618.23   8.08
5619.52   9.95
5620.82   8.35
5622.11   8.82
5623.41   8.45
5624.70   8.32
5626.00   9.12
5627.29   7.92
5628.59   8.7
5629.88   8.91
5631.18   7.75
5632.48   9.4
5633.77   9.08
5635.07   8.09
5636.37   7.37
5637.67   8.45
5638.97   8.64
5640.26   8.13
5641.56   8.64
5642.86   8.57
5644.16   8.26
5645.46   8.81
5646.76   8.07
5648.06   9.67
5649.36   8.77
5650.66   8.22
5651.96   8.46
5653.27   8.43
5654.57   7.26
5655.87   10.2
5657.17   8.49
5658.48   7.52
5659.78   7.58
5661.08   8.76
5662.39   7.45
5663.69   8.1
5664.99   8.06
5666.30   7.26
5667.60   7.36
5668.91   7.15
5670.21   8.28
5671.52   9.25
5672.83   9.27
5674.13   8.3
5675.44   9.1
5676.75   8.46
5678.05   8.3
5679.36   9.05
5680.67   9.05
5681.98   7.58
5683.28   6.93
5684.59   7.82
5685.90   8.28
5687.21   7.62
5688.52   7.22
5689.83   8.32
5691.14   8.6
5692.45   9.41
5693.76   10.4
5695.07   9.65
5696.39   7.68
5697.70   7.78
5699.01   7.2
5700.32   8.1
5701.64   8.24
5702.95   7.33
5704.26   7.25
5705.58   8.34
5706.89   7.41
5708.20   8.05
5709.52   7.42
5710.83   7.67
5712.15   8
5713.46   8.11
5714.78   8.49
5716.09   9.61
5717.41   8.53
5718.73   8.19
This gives 0.001 mag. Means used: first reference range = 7.98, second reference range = 8.59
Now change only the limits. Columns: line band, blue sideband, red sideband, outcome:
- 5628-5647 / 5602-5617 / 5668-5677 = -0.050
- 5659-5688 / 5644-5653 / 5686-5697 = 0.061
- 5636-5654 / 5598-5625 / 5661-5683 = -0.040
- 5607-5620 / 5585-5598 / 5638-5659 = 0.020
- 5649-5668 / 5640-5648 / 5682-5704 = 0.036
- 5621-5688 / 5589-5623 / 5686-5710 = -0.038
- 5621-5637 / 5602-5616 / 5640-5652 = -0.035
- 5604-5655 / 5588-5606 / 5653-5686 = -0.041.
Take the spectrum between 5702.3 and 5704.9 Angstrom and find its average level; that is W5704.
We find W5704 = 7.3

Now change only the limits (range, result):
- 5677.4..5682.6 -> 8.5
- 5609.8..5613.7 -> 8.07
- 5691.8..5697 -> 9.29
